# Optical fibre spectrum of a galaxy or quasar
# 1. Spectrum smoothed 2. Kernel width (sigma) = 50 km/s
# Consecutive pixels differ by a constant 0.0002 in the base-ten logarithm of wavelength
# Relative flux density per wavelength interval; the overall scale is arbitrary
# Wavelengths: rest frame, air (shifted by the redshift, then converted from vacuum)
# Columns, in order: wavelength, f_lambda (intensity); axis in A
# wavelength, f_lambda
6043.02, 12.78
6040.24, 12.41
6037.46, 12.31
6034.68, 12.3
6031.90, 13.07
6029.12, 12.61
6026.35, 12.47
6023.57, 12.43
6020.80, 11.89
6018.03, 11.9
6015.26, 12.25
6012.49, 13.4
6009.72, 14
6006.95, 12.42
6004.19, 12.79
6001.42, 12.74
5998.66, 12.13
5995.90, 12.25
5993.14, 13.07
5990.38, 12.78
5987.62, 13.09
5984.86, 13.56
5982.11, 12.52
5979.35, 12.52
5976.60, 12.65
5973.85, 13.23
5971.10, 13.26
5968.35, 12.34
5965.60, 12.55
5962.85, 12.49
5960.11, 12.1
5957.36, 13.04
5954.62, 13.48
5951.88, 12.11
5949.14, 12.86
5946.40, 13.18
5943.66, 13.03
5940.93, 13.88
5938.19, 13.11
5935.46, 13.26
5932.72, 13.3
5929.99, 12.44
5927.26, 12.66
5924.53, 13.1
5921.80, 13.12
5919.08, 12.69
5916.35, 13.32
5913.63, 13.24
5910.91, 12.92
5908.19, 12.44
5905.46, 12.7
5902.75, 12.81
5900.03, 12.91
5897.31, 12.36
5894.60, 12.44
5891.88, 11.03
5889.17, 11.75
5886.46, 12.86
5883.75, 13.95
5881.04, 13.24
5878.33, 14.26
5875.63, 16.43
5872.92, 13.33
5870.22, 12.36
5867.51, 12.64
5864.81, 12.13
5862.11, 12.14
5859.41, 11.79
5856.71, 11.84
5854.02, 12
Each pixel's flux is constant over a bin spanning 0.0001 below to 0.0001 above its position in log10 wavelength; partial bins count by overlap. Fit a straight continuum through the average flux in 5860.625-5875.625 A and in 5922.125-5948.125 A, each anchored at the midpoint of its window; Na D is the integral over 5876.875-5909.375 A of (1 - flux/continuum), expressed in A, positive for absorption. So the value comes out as 0.5 A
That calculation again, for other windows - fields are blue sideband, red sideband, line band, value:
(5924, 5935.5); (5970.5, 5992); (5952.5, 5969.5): 0.4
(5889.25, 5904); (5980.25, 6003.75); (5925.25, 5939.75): -0.6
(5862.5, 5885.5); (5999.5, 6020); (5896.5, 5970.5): 1.5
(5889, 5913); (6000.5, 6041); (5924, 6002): -2.1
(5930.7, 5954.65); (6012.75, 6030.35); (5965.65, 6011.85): -0.7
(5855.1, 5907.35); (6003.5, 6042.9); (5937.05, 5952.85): -0.4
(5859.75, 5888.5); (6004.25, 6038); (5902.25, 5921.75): 0.3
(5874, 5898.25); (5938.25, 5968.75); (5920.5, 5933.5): 0.1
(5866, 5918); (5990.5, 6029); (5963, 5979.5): 0.0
